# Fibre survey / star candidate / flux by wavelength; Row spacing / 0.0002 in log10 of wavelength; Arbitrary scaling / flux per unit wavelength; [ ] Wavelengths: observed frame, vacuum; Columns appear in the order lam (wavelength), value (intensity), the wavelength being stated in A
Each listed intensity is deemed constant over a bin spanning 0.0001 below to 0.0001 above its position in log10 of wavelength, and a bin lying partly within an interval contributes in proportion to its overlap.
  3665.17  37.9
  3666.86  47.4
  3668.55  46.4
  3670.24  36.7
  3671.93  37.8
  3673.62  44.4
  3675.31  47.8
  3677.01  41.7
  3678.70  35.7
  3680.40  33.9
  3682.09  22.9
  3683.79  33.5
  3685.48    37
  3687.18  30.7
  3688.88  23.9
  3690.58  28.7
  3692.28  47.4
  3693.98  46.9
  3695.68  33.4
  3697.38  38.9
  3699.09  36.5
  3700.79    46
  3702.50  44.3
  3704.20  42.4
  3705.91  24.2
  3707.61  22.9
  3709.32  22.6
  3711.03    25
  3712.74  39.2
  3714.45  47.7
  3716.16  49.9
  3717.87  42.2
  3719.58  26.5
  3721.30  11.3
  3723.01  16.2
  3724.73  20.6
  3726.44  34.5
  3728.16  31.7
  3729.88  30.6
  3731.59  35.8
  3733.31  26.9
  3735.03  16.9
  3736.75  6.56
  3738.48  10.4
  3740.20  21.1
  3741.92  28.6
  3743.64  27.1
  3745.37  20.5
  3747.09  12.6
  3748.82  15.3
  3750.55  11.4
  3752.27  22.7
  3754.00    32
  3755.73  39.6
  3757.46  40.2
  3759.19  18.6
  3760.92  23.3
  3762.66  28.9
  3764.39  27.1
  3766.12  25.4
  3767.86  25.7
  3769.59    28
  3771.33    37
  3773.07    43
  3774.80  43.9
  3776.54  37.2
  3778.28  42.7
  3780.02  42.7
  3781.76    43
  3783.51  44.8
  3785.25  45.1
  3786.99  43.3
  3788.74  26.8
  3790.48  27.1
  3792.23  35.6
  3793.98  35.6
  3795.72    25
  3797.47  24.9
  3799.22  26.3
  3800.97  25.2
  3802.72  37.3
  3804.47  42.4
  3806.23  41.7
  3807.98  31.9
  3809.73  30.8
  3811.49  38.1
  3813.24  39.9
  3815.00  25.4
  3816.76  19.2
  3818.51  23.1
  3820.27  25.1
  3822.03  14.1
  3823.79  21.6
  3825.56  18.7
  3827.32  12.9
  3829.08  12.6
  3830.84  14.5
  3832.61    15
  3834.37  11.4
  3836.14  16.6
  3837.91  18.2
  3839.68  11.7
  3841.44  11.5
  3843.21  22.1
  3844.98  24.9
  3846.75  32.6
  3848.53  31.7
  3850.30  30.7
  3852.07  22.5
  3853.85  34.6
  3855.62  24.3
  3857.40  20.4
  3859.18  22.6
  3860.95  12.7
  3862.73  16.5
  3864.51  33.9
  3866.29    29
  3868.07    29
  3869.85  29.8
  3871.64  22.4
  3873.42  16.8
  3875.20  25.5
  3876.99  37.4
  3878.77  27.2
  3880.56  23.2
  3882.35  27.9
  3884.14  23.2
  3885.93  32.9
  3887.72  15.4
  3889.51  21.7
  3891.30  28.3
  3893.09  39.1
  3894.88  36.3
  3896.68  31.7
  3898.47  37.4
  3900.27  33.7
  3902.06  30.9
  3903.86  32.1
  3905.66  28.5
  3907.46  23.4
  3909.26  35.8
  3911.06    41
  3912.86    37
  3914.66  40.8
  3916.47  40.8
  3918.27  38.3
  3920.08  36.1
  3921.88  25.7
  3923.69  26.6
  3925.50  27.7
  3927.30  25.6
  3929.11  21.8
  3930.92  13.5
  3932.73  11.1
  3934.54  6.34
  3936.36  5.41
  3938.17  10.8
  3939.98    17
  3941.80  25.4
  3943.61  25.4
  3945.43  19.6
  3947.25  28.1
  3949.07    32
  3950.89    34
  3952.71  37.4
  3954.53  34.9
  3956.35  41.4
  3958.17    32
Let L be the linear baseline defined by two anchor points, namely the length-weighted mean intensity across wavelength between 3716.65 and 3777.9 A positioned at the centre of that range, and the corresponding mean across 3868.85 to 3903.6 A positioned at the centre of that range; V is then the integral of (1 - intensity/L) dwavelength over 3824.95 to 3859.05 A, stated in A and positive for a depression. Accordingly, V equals 9.2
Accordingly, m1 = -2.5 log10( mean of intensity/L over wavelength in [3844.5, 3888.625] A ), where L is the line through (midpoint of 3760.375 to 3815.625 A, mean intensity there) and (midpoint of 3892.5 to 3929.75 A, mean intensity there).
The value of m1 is 0.28 mag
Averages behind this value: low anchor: 34.3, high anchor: 32.9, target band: 25.9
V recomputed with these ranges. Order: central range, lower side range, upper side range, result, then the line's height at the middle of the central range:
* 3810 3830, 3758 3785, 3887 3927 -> 6.3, 33.6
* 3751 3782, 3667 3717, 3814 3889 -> -3.0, 30.2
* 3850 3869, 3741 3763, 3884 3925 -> 3.2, 29.9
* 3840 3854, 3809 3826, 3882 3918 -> 1.4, 28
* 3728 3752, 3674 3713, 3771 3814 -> 10.0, 35.7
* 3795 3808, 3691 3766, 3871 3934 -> -1.3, 28.9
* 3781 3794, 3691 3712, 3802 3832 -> -4.1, 28.7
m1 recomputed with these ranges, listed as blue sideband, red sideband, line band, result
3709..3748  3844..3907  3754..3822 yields -0.223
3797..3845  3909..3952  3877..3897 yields -0.133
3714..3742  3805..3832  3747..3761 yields 0.059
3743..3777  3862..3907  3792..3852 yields 0.137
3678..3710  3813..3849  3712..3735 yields 0.003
